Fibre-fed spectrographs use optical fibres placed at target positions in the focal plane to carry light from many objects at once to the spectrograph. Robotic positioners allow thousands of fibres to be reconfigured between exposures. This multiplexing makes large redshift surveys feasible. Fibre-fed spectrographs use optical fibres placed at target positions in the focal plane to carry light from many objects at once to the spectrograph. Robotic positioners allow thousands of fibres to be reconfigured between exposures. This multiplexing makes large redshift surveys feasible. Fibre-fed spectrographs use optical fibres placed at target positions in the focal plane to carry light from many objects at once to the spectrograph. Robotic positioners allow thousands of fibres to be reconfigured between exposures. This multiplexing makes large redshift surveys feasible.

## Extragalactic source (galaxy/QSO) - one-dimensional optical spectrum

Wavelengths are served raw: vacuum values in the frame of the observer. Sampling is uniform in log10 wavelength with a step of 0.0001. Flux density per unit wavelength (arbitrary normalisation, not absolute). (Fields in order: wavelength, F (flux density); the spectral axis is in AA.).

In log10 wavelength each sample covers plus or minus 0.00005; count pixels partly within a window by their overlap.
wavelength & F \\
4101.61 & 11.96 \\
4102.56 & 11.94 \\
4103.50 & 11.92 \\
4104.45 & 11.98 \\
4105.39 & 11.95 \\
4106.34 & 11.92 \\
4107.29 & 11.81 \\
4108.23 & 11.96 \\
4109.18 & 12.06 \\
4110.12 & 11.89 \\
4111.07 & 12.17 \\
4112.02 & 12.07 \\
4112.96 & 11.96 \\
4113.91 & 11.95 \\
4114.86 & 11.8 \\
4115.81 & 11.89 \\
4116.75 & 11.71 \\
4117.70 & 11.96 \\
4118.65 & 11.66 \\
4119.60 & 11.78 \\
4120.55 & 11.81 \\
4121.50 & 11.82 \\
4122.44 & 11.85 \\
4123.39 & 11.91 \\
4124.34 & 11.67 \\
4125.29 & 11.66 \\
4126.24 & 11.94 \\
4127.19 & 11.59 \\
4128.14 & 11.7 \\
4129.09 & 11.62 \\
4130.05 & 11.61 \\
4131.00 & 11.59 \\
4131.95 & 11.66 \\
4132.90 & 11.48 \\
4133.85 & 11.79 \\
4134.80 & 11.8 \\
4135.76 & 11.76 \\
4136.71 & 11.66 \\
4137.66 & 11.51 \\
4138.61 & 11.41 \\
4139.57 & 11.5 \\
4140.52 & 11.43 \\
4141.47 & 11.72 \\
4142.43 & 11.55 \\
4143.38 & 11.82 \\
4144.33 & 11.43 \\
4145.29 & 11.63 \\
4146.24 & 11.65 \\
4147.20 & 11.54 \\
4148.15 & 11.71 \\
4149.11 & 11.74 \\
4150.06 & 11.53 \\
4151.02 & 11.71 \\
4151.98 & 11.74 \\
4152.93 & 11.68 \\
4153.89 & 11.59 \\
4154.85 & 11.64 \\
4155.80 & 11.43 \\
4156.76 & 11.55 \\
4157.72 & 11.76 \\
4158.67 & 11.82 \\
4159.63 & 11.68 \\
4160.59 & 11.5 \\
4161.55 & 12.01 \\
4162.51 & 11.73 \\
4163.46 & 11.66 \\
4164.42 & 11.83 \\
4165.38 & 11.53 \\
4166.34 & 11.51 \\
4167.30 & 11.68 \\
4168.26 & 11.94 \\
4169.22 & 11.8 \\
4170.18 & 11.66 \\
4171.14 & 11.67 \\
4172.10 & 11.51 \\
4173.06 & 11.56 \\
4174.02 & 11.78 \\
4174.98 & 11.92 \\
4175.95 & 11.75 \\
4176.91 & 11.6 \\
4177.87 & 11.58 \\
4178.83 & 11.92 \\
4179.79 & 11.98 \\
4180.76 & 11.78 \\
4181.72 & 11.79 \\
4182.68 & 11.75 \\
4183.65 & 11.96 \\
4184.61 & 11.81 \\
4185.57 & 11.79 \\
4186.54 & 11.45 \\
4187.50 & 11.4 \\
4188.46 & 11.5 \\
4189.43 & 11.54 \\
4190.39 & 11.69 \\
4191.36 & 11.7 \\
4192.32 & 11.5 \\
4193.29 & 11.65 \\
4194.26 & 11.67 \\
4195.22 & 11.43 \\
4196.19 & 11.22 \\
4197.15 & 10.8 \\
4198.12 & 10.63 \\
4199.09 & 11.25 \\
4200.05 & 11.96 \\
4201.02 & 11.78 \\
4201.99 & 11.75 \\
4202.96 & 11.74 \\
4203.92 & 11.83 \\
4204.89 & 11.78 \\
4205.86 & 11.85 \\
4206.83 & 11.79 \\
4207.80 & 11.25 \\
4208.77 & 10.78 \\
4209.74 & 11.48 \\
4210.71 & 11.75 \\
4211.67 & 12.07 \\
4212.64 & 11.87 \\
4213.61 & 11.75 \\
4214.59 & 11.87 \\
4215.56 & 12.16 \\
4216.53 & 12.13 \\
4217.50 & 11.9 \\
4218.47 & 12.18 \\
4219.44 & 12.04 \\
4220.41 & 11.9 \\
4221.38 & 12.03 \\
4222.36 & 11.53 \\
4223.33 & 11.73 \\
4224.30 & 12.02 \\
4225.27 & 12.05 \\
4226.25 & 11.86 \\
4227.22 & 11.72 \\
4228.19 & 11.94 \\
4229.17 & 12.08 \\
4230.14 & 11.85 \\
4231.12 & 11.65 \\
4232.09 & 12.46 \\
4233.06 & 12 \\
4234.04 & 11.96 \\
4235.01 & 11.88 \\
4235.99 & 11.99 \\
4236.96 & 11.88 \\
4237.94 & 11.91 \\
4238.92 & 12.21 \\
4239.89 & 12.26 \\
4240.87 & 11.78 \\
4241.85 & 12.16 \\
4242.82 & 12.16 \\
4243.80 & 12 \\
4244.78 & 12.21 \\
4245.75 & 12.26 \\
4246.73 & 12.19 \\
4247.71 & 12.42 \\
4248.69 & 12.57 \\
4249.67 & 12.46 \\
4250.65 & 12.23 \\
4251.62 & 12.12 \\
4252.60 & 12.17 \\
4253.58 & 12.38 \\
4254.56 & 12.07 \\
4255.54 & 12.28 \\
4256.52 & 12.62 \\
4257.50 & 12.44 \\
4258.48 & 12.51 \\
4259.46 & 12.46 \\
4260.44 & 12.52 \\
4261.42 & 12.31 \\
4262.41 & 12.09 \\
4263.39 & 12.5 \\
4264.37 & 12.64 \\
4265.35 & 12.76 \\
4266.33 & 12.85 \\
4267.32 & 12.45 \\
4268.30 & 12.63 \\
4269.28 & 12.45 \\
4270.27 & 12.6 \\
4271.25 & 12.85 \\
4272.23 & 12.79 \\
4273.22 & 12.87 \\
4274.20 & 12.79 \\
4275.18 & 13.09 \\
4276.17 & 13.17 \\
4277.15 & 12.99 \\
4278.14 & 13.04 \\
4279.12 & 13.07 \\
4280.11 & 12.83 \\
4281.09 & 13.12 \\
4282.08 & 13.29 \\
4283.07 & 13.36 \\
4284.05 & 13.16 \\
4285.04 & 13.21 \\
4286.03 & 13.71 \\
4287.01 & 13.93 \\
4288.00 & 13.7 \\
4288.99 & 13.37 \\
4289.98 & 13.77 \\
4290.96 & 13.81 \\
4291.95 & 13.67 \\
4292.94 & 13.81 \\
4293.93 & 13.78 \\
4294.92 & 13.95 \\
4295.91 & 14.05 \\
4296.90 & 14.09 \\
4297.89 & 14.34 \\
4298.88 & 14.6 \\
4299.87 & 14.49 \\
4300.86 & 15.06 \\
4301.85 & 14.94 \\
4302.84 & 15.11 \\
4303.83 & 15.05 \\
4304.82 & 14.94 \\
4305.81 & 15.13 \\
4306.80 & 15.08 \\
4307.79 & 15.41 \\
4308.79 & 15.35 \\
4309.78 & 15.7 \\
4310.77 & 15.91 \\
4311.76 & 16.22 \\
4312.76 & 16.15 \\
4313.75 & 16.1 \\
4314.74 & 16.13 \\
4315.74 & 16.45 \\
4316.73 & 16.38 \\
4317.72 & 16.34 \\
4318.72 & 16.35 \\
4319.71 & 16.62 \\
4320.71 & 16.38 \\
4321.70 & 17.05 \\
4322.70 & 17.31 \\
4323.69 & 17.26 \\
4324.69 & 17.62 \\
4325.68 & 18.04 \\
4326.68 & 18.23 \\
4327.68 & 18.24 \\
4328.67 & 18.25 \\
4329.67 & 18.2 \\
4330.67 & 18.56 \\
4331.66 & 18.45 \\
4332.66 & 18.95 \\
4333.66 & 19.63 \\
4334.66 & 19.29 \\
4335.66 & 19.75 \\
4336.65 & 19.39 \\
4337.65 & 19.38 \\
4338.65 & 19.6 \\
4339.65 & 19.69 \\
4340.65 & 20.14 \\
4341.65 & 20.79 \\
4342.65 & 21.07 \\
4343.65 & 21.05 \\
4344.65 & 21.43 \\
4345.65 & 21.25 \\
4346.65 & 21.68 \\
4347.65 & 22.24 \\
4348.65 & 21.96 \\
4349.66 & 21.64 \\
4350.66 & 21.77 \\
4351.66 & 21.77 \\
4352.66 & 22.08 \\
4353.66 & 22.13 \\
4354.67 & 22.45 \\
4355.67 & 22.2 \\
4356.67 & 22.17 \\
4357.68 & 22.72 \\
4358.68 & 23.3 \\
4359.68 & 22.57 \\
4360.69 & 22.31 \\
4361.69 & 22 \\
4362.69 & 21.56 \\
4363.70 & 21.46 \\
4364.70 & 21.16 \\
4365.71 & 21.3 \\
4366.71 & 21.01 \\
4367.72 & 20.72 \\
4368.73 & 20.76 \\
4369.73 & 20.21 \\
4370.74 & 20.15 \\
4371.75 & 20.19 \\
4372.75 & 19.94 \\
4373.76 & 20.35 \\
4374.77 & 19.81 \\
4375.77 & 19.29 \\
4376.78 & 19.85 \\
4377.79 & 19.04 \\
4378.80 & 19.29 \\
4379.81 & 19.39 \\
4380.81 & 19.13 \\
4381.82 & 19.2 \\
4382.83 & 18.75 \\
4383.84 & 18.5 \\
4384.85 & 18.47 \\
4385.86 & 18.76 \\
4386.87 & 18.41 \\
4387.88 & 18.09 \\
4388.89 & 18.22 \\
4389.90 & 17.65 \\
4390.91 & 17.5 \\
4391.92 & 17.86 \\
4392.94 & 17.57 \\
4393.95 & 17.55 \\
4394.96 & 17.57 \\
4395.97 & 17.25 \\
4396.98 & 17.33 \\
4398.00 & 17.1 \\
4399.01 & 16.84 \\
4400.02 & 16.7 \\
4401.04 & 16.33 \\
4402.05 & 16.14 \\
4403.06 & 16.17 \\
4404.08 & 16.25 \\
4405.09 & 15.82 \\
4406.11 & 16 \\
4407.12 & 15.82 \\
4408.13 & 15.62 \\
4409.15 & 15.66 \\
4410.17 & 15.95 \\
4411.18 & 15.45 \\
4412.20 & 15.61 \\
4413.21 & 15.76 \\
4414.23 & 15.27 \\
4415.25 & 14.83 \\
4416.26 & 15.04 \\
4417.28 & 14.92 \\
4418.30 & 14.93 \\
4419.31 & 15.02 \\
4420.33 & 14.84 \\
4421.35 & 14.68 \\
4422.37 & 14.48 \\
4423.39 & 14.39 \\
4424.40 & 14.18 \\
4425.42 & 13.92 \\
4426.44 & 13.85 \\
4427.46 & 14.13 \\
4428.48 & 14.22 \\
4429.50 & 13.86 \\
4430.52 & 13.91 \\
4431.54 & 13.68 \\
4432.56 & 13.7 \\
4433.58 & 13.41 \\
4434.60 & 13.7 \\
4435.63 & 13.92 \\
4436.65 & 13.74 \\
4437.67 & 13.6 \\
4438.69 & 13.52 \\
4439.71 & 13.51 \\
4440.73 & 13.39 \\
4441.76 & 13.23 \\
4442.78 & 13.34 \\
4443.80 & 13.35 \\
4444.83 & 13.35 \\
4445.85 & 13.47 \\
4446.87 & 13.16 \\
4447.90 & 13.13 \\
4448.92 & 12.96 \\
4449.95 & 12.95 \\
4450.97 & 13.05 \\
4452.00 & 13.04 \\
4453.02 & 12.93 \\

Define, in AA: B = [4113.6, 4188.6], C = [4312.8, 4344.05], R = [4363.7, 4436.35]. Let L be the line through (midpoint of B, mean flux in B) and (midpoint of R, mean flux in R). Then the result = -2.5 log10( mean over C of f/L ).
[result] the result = -0.18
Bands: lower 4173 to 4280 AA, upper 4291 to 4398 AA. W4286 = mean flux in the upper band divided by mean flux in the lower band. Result 1.54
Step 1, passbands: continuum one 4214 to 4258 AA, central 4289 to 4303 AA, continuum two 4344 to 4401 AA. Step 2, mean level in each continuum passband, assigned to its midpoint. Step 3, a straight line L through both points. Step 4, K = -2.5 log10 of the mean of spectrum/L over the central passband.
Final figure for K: 0.10 mag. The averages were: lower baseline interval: 12.1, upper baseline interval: 20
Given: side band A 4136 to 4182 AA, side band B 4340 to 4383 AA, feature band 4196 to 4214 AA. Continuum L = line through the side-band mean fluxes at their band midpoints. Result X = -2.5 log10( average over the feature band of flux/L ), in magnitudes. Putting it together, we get 0.192 mag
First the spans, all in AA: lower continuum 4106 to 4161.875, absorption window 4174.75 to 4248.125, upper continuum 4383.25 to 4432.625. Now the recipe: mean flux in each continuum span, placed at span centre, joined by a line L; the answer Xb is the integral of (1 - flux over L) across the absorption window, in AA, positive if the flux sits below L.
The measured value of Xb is 6.4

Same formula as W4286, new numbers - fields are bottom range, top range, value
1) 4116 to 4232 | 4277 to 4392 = 1.53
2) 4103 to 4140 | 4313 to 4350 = 1.60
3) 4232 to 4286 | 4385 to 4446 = 1.23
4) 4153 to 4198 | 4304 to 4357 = 1.60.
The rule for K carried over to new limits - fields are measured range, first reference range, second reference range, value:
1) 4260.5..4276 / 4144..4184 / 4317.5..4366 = 0.30 mag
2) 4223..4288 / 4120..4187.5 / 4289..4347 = 0.20 mag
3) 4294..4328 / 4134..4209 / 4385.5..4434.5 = -0.13 mag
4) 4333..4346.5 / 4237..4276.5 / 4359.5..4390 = -0.14 mag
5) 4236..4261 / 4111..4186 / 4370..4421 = 0.14 mag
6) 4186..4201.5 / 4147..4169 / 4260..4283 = 0.05 mag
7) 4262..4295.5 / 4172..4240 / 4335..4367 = 0.25 mag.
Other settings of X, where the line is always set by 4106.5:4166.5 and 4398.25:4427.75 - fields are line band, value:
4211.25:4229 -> 0.08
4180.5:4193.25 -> 0.06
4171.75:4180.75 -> 0.05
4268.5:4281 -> 0.05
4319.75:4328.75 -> -0.23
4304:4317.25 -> -0.13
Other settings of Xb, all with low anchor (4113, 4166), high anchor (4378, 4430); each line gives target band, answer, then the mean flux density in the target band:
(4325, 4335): -2.30 AA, 18.6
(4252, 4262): 1.02 AA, 12.4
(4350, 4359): -3.90 AA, 22.3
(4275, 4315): 0.52 AA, 14.3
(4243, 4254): 1.10 AA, 12.3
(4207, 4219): 1.14 AA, 11.8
